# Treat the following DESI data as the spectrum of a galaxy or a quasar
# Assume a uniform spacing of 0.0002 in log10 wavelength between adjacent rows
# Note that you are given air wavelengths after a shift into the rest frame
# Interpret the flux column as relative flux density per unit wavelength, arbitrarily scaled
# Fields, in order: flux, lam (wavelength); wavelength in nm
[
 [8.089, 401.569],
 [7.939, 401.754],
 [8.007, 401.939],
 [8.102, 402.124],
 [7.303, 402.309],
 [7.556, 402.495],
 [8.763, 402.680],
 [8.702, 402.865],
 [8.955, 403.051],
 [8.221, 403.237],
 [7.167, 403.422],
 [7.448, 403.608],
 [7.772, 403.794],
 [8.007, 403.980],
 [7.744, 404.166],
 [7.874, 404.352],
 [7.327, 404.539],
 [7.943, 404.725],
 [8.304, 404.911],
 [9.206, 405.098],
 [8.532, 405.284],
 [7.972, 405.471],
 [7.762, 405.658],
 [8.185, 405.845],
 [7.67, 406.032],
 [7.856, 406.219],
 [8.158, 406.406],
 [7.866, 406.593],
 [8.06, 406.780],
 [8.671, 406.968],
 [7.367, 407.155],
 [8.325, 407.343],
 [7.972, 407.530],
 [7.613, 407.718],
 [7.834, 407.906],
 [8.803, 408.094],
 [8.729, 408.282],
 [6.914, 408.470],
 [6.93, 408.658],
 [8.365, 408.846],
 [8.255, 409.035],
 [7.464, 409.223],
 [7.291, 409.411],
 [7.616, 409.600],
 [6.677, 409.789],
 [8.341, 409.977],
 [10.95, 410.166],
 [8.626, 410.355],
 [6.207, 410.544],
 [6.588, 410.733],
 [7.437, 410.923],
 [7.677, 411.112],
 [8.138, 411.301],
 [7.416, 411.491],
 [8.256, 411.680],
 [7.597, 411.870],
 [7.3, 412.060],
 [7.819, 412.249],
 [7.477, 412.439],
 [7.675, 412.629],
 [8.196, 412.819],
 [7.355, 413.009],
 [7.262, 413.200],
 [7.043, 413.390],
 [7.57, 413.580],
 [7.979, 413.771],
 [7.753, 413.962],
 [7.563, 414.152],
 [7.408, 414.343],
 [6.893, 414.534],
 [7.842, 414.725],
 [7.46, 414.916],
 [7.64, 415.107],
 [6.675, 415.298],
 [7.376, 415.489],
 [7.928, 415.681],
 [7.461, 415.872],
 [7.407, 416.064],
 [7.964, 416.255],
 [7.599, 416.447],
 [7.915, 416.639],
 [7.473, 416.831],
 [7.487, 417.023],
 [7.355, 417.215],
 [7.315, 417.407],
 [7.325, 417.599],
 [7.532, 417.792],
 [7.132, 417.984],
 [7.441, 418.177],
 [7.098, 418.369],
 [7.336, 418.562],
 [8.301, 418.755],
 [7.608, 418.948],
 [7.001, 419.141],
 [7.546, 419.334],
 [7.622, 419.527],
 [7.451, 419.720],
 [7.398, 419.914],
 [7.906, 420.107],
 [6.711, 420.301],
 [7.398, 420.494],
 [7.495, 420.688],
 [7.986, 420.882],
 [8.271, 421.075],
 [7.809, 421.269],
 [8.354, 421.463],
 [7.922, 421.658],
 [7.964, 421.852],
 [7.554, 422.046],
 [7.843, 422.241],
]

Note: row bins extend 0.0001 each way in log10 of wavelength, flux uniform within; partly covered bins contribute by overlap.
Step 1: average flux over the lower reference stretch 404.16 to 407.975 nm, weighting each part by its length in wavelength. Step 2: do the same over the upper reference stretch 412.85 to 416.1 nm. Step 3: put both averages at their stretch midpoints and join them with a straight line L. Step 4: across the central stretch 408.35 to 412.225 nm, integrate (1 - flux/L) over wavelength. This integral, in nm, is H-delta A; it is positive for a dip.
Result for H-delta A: 0.01 nm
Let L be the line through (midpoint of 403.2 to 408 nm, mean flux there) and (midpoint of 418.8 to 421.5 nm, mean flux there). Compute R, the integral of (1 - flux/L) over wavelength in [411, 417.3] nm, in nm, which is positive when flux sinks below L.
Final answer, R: 0.14 nm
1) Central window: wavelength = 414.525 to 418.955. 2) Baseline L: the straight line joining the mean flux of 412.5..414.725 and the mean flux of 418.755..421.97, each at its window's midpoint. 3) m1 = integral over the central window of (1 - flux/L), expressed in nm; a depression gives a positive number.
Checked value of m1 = 0.06 nm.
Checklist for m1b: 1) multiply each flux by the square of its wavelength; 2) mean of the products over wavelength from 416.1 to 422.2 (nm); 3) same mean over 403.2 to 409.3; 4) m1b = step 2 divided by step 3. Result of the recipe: 1.0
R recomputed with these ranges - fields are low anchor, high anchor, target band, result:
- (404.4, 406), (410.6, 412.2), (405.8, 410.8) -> -0.05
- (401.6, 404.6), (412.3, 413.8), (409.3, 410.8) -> -0.03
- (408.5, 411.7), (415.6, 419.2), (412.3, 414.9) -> 0.03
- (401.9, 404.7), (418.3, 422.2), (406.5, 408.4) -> -0.06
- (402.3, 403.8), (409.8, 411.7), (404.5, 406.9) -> -0.03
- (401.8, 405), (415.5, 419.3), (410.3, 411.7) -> 0.04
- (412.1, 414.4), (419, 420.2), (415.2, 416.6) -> 0.01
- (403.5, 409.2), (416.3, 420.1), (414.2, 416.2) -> 0.05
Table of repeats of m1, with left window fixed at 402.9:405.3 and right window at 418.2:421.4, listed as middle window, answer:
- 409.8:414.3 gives 0.04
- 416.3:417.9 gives 0.03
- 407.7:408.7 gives 0.01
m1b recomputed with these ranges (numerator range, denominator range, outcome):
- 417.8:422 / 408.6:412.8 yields 1.03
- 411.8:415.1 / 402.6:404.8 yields 0.99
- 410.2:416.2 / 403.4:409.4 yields 0.98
